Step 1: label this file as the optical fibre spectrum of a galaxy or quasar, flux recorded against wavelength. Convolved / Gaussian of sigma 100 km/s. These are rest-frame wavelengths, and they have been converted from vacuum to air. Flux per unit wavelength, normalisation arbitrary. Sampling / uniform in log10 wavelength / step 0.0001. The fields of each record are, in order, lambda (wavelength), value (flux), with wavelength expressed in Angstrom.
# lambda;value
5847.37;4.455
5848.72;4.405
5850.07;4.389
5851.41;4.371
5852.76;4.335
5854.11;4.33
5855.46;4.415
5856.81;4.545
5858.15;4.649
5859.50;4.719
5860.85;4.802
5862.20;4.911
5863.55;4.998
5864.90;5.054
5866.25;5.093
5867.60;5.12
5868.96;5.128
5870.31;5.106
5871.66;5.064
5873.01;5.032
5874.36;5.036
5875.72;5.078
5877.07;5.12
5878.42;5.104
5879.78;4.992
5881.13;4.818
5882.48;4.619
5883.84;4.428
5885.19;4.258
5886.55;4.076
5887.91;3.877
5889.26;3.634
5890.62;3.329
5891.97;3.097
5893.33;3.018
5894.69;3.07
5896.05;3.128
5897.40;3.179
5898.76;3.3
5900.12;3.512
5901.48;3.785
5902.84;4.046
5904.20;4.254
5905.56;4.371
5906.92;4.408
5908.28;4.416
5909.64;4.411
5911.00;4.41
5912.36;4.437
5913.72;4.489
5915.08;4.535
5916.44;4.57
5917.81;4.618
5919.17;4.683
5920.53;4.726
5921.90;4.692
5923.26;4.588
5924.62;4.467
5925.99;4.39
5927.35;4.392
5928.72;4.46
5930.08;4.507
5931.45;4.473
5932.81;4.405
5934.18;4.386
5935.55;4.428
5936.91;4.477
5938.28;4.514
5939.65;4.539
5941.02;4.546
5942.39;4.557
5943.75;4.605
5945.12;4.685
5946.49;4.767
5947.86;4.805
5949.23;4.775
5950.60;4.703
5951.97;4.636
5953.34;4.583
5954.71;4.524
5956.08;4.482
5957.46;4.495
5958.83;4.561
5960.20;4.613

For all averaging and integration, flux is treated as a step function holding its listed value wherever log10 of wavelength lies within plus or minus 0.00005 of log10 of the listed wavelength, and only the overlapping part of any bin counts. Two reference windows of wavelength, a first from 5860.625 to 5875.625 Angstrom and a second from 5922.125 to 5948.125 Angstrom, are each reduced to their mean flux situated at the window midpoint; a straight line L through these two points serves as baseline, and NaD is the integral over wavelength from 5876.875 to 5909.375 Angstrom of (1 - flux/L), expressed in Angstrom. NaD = 5.8 Angstrom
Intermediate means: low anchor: 5.04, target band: 3.98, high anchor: 4.53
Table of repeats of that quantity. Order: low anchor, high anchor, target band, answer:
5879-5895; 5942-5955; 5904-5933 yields -1.1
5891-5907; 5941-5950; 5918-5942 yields -1.2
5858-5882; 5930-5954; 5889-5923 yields 5.4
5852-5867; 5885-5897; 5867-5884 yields -3.8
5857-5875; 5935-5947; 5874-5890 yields 1.0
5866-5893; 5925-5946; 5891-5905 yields 3.4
